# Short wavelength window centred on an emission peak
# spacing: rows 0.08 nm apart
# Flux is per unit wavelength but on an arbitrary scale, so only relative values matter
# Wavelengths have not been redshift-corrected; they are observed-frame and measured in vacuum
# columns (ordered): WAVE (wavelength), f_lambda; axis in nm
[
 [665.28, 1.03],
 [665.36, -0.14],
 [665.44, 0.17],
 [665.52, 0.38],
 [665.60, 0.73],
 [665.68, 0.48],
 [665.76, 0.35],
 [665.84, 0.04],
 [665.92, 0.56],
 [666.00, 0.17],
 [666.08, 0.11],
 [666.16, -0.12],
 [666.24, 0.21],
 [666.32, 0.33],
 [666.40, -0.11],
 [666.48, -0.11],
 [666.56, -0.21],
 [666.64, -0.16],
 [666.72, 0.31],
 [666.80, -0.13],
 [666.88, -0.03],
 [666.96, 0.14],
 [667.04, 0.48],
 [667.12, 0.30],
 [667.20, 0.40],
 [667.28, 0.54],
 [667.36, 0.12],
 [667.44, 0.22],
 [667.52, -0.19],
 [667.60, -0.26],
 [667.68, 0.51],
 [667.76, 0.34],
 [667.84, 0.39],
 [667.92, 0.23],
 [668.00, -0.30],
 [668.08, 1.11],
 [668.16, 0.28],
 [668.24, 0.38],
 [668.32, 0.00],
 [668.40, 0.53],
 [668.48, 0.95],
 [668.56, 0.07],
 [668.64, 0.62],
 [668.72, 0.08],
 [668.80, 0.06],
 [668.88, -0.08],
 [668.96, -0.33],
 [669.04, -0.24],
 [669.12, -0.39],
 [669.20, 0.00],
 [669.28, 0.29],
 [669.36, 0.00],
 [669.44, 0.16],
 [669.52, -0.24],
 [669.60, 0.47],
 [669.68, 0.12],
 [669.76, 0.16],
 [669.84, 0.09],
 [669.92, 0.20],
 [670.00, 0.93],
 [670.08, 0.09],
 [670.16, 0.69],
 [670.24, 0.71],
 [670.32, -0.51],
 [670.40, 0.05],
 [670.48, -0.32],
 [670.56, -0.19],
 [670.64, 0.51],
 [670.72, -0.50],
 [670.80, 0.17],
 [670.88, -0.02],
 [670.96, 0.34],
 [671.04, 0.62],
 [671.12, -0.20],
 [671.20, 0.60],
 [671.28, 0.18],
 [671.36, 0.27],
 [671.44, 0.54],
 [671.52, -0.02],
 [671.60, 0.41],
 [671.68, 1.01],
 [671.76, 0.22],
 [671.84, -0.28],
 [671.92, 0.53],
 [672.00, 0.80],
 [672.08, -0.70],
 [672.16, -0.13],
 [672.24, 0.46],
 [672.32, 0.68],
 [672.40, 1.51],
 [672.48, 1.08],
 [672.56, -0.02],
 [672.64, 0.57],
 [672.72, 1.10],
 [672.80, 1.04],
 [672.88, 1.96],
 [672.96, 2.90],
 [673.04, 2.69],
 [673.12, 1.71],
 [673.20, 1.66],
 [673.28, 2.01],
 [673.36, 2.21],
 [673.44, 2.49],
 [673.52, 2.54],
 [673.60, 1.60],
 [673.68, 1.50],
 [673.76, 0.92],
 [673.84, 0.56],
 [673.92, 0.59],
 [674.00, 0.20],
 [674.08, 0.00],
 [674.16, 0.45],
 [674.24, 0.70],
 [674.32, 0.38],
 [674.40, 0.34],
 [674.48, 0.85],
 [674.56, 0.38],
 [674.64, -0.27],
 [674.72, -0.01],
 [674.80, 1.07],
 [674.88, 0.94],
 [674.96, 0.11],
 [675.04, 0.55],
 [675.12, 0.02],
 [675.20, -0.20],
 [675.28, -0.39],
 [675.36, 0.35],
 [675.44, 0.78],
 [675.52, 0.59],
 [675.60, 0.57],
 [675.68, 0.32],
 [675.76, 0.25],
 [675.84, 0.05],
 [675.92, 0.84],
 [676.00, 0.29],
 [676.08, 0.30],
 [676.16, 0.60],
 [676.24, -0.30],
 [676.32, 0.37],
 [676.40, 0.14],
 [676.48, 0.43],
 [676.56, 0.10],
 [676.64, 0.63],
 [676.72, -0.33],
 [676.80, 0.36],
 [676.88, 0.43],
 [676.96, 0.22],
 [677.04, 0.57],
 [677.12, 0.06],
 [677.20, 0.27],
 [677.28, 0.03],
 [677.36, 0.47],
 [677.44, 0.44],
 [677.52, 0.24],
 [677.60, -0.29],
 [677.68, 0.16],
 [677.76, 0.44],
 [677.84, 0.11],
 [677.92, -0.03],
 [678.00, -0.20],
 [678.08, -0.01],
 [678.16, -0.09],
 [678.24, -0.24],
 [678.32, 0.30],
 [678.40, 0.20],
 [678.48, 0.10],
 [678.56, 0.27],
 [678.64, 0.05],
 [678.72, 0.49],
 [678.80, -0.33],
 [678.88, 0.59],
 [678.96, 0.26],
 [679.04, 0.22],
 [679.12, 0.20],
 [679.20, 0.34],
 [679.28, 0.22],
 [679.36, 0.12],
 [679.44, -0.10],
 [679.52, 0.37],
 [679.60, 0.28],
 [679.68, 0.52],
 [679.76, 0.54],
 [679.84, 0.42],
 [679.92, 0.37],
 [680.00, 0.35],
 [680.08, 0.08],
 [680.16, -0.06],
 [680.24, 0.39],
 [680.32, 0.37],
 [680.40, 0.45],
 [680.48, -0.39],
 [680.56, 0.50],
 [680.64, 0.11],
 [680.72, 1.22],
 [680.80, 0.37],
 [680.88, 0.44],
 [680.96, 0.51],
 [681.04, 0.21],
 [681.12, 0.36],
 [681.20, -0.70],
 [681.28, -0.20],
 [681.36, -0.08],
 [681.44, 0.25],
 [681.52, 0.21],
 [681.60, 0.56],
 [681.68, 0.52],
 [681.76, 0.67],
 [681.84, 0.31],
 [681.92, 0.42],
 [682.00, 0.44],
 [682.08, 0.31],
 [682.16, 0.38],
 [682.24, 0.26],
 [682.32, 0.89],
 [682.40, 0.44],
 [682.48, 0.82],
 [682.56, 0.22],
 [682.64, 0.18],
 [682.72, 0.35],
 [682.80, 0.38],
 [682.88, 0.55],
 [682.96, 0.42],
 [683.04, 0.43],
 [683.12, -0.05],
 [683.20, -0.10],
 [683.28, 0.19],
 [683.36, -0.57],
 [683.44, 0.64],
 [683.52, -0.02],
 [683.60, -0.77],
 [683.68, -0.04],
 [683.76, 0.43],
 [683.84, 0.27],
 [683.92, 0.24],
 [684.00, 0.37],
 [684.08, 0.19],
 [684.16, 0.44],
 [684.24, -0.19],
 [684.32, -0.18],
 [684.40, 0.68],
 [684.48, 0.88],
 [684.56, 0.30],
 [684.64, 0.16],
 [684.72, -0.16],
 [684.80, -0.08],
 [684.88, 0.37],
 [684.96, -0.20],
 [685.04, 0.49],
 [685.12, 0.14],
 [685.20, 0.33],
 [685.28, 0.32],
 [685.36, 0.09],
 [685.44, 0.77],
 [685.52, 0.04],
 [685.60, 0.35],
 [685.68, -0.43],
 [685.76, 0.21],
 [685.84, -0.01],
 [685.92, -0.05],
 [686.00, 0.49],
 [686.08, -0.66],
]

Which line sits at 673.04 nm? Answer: [O II] 3727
